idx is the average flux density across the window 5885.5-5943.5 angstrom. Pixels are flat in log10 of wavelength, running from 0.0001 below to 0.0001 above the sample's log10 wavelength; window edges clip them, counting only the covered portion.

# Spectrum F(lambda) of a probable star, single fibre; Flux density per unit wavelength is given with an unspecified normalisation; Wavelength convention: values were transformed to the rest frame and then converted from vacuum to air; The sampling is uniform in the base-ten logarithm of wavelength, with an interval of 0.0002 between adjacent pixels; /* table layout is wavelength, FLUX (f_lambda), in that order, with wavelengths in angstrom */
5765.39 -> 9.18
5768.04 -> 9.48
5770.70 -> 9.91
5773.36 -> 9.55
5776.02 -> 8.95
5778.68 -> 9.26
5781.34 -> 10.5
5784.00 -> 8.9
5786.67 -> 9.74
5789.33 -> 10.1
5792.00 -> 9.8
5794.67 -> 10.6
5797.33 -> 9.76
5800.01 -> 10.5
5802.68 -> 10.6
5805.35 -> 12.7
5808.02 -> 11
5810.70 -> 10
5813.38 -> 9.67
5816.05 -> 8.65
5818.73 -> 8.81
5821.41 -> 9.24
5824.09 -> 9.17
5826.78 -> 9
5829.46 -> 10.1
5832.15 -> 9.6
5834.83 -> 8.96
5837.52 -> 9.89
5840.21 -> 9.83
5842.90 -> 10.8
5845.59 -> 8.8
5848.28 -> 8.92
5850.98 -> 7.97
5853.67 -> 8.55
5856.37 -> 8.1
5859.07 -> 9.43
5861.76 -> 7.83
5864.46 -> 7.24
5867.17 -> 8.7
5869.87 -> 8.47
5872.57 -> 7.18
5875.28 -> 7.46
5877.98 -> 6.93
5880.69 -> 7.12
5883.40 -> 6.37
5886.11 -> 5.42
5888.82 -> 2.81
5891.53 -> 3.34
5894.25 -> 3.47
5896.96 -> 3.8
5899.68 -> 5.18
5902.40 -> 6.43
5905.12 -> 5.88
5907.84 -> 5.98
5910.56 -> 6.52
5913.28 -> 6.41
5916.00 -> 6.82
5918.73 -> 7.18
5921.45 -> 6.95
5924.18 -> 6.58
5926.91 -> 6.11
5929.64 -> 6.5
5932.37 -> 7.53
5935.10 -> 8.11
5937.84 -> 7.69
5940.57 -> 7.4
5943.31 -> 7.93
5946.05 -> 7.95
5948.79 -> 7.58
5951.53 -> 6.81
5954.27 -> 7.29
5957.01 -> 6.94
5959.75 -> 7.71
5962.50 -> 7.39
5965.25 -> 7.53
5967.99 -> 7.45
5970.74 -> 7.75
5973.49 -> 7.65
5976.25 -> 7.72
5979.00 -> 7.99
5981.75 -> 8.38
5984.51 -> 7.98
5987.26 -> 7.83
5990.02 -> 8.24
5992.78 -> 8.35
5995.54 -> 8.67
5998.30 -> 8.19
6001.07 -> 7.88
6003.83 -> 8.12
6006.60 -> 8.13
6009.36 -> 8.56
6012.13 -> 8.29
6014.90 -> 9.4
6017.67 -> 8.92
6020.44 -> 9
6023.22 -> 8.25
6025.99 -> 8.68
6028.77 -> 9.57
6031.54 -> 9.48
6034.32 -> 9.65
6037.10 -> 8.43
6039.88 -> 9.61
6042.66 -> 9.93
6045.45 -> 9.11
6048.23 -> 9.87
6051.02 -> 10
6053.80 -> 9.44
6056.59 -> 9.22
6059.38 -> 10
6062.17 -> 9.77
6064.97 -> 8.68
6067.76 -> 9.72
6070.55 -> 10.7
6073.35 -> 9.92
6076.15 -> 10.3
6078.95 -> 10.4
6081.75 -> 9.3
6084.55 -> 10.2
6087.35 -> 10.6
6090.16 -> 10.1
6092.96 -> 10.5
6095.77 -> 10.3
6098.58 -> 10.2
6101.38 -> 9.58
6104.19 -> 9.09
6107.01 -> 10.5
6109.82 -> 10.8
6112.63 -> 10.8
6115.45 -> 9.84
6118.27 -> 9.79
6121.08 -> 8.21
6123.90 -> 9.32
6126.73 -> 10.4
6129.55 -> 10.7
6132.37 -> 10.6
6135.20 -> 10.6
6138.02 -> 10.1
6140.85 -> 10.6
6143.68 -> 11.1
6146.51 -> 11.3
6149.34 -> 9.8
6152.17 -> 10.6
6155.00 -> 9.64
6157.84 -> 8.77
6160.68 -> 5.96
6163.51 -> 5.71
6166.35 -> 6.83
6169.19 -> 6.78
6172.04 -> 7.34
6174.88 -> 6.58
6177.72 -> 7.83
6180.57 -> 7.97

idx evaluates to 6.07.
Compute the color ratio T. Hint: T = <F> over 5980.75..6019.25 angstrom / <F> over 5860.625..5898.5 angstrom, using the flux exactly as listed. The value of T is 1.4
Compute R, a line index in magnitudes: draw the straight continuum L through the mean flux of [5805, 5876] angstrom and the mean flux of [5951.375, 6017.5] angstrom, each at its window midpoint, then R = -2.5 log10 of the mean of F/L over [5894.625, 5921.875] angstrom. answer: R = 0.38 mag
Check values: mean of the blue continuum 9.08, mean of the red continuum 7.97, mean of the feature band 5.99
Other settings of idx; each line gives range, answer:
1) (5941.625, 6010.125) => 7.83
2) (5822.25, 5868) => 9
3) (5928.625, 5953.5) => 7.51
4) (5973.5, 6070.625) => 8.87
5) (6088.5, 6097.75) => 10.3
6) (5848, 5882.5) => 7.94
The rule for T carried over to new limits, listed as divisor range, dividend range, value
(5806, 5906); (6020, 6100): 1.23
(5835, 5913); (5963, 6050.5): 1.20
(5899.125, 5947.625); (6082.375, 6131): 1.46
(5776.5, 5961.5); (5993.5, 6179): 1.17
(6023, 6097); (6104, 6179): 0.95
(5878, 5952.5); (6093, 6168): 1.53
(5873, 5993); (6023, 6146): 1.45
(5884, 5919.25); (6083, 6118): 1.92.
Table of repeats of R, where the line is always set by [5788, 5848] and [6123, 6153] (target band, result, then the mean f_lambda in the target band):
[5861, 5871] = 0.230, 8.06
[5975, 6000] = 0.243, 8.15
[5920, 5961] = 0.357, 7.27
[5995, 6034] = 0.180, 8.68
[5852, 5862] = 0.166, 8.54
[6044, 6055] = 0.077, 9.61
